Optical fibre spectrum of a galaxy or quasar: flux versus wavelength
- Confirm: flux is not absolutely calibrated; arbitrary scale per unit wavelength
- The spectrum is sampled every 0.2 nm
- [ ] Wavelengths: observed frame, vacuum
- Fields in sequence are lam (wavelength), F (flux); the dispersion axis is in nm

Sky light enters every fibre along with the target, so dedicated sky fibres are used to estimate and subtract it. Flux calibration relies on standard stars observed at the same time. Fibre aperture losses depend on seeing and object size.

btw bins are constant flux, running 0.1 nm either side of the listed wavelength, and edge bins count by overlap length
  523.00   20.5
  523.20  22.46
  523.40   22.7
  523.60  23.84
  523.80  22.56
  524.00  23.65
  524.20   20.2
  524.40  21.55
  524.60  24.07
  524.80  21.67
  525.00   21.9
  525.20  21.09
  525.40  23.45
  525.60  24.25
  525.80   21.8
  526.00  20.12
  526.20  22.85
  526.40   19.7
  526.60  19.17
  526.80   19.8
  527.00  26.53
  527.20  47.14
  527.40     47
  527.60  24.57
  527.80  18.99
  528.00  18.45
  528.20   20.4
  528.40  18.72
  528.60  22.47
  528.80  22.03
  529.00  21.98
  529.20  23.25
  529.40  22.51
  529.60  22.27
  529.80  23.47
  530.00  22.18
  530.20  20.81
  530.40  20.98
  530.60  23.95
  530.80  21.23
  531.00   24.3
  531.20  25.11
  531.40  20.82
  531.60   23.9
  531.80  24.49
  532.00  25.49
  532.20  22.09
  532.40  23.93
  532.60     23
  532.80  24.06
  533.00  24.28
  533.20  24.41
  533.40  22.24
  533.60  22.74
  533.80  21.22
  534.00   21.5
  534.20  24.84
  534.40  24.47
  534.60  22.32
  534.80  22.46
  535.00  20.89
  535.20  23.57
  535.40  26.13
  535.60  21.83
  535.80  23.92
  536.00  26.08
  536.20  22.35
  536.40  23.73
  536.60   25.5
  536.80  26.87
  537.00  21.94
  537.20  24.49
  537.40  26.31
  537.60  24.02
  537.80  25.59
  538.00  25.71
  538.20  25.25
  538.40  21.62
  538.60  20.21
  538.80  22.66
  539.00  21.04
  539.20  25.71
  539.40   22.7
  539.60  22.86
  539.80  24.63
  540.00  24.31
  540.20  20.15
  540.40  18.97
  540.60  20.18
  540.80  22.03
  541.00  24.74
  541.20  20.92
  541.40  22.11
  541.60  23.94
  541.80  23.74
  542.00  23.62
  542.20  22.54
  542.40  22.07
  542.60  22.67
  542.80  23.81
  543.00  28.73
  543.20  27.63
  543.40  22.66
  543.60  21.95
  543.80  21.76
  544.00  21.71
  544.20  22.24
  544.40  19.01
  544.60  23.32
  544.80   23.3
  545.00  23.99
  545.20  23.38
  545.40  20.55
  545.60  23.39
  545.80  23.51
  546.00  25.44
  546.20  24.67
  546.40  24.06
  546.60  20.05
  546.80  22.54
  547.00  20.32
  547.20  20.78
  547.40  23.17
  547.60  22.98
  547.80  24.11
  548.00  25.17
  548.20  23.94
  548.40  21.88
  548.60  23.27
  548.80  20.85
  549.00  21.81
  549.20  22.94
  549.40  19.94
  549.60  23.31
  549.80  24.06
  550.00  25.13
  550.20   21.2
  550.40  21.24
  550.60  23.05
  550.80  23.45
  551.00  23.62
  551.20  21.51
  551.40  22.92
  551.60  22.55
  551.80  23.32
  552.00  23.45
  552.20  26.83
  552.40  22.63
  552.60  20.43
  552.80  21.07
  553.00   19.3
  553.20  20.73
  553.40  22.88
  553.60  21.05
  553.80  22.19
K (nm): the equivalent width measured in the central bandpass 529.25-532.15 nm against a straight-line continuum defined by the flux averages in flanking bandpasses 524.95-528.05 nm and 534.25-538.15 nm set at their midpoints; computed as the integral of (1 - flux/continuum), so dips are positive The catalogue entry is 0.19 nm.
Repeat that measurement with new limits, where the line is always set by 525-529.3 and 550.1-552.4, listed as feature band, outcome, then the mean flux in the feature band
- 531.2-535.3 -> 0.09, 23.2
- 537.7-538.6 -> -0.02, 24.1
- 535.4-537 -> -0.05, 24.3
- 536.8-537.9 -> -0.05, 24.7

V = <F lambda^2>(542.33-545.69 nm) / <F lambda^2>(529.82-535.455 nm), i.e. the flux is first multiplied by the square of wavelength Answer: 1.0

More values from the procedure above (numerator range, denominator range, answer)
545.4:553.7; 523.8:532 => 1.05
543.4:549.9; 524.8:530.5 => 1.03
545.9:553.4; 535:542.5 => 1.01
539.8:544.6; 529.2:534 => 1.03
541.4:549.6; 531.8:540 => 1.01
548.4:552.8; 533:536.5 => 1.03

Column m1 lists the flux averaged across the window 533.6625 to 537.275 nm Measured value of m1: 23.5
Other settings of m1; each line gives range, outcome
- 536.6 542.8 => 23.2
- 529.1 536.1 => 23.2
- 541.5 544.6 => 23.2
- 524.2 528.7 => 23.8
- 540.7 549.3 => 23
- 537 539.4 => 23.7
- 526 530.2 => 24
